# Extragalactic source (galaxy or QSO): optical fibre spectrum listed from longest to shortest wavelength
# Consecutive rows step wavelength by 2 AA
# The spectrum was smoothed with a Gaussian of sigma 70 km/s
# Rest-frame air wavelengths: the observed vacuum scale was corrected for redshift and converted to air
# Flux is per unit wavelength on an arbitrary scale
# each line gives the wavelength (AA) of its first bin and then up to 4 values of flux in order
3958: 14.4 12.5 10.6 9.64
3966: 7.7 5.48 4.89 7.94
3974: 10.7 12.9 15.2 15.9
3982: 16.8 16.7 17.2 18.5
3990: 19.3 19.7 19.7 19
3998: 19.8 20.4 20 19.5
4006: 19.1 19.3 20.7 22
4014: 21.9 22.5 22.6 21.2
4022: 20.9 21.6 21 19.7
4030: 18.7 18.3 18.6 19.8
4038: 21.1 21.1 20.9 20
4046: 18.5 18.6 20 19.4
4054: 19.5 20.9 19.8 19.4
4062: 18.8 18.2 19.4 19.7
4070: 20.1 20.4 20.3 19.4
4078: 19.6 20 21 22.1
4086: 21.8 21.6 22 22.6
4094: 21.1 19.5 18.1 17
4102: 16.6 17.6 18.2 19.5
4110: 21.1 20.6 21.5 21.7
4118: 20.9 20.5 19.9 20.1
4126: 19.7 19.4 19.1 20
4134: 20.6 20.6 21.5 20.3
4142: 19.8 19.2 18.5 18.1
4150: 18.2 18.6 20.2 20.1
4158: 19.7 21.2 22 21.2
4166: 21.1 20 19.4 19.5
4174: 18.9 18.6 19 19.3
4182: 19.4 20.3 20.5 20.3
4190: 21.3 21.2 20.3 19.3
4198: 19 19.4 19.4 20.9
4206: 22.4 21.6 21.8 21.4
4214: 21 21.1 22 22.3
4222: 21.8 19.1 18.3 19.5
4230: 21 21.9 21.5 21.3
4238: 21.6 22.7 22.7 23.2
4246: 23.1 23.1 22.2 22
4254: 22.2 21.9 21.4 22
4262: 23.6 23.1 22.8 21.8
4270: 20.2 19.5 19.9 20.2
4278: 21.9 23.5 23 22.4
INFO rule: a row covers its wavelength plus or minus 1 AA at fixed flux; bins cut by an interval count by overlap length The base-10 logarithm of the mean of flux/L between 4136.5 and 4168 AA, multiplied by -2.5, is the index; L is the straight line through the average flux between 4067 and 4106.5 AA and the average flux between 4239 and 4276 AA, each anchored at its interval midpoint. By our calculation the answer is 0.04 mag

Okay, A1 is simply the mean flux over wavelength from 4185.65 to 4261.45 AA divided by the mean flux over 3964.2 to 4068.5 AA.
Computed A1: 1.17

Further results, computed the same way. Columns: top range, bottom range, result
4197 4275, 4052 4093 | 1.06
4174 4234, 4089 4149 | 1.03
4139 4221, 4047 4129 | 1.01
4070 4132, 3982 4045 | 1.01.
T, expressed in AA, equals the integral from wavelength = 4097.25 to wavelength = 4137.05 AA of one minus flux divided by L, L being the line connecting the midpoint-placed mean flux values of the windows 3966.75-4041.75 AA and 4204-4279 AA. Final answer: 0.23 AA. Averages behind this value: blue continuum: 18.1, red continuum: 21.6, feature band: 19.6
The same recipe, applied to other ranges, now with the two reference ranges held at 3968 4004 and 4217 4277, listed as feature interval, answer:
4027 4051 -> -3.5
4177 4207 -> 0.4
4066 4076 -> -1.2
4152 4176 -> -0.4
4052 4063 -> -1.4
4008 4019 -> -3.4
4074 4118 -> -4.4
